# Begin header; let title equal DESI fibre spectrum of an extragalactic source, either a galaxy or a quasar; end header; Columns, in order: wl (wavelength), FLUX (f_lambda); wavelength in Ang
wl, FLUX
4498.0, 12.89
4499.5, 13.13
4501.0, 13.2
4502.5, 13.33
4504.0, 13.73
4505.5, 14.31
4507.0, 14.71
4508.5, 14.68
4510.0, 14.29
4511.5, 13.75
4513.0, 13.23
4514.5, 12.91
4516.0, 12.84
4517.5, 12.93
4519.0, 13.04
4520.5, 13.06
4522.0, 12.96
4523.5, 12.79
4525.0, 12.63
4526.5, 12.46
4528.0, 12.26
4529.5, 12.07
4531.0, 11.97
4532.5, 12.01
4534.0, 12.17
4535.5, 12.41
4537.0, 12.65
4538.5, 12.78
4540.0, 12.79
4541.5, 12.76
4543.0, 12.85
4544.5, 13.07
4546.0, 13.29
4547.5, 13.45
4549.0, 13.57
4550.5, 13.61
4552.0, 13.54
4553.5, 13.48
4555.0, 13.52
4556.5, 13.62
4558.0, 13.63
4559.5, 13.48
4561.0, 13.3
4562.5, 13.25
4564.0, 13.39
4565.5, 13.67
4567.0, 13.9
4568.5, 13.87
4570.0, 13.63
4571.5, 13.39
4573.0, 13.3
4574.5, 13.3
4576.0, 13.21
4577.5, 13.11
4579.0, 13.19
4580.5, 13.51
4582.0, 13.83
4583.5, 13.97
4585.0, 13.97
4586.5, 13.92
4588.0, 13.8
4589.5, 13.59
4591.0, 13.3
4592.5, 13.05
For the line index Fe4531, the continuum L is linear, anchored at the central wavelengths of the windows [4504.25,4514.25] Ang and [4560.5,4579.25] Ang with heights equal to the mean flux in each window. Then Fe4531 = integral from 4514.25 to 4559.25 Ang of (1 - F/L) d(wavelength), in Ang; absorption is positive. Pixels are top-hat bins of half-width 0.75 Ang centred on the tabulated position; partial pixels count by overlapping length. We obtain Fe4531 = 2.8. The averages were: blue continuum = 14.1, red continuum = 13.4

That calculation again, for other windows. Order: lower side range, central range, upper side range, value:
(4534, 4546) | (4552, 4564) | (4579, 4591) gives -0.3 Ang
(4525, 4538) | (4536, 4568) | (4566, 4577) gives -1.0 Ang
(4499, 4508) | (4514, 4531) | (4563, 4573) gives 1.3 Ang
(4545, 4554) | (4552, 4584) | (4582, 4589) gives 0.4 Ang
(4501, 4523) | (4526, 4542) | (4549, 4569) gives 1.4 Ang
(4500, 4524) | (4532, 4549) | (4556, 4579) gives 0.9 Ang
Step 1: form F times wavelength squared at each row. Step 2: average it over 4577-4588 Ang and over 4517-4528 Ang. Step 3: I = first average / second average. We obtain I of 1.1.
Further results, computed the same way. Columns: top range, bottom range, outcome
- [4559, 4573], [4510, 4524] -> 1.05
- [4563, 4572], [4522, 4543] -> 1.11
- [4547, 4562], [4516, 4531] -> 1.08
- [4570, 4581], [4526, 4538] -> 1.11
